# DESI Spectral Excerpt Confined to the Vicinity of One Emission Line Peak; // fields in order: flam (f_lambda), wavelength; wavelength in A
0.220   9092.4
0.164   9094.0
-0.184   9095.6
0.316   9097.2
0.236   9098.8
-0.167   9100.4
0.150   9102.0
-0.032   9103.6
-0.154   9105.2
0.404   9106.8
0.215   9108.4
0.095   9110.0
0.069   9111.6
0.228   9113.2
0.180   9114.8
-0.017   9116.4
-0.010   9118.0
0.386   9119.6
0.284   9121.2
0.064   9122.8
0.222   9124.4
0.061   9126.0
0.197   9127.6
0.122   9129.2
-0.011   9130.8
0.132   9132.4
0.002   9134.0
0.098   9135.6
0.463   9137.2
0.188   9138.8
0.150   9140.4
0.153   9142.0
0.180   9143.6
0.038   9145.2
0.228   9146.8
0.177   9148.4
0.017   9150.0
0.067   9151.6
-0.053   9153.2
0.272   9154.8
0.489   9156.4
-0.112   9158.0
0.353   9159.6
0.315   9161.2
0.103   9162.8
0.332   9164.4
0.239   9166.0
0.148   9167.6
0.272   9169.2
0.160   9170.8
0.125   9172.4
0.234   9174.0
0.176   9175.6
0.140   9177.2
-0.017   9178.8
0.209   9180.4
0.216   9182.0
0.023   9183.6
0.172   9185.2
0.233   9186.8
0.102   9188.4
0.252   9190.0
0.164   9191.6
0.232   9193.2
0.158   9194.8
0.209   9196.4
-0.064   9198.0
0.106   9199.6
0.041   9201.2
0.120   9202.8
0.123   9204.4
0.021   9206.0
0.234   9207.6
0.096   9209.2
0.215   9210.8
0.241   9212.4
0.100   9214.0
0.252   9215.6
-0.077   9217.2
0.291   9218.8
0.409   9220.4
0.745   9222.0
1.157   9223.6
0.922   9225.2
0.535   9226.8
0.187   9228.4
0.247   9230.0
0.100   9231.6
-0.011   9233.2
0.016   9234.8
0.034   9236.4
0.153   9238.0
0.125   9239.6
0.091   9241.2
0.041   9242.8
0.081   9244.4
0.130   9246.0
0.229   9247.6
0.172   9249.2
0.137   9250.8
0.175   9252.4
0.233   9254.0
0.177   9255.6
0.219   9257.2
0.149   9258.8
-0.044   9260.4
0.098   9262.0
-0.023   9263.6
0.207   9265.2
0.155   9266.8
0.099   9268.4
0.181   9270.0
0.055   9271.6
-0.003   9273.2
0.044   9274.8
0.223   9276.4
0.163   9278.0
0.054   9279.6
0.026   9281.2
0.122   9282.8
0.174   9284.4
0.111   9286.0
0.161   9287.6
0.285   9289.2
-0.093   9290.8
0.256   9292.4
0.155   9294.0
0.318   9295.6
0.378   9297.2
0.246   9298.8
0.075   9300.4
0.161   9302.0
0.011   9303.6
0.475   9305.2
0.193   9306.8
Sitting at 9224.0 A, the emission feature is H-beta 4861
